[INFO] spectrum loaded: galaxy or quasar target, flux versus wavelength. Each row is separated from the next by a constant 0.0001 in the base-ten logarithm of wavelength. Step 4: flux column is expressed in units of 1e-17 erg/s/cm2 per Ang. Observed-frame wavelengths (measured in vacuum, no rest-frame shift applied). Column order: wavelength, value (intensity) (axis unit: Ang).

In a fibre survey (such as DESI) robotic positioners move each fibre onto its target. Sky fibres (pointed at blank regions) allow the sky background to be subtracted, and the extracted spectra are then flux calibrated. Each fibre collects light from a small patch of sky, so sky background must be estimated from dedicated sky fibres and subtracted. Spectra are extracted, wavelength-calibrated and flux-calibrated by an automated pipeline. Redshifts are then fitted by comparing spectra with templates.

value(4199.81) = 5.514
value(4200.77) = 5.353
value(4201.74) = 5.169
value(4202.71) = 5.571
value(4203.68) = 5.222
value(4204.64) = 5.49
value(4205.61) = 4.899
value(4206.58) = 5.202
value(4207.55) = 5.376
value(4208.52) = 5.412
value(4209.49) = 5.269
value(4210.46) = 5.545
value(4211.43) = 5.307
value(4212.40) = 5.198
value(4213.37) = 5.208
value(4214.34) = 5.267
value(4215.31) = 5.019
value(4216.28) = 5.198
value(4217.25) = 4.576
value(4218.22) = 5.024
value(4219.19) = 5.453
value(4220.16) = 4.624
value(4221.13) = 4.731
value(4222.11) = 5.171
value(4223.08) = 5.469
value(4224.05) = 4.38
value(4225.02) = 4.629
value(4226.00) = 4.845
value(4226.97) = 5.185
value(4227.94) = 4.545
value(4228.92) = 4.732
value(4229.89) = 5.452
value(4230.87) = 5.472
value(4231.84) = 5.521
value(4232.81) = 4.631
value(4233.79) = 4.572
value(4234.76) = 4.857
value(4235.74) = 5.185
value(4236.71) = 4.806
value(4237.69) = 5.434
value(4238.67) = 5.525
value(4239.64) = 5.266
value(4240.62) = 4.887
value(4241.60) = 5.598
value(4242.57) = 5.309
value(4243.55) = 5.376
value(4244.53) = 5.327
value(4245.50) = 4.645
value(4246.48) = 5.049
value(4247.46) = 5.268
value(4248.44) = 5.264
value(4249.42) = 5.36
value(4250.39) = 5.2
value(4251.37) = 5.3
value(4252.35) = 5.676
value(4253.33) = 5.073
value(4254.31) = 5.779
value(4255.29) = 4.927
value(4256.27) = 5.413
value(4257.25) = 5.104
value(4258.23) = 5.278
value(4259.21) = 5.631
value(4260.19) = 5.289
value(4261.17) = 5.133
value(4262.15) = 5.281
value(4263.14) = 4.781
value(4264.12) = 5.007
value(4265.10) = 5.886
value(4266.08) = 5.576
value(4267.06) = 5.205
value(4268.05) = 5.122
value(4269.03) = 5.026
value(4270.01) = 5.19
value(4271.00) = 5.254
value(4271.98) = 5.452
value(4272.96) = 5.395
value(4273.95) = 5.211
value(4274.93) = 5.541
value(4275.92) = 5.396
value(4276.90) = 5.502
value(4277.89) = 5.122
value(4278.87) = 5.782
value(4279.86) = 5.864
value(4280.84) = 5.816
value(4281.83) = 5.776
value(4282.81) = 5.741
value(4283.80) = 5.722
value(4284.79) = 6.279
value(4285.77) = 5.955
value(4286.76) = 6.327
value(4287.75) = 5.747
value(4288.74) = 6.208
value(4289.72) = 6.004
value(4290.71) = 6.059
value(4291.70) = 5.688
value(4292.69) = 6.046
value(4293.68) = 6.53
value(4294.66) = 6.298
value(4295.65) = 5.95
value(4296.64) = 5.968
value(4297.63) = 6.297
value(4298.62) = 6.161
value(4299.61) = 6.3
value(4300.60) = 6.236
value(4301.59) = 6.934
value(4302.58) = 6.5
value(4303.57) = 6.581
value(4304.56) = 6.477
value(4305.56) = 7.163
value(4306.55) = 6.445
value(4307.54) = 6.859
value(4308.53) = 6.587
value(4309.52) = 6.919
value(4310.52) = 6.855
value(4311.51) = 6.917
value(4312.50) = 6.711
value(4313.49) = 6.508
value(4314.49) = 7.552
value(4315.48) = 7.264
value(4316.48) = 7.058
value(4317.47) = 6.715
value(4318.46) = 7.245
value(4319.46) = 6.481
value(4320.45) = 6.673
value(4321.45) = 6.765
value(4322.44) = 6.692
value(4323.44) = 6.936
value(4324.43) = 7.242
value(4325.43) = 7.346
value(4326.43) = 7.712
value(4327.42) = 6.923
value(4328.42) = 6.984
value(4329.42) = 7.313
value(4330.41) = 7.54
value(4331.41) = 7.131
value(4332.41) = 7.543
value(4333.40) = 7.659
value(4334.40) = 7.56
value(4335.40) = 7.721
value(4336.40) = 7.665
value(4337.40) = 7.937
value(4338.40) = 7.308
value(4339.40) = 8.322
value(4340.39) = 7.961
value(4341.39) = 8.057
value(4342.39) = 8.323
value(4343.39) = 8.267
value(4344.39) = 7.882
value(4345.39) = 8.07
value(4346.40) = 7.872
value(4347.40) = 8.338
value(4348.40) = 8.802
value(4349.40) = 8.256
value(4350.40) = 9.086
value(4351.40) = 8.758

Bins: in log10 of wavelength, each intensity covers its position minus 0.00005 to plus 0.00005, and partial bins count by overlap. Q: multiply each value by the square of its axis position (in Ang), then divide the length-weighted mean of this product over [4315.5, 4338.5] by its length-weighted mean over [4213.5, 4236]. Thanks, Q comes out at 1.52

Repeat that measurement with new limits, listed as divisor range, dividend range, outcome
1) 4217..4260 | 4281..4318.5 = 1.29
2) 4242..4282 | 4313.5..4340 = 1.41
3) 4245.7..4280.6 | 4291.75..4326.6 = 1.28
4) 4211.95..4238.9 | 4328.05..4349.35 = 1.65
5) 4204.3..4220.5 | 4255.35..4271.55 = 1.04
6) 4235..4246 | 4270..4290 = 1.11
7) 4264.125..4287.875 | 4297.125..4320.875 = 1.23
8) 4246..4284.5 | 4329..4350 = 1.52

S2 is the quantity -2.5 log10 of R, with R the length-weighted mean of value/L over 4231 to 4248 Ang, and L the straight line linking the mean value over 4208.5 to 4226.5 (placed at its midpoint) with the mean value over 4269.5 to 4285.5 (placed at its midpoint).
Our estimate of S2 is 0.022 mag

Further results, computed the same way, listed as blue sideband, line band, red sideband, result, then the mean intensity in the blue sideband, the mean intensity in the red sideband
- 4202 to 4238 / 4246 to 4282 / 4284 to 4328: 0.10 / 5.09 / 6.59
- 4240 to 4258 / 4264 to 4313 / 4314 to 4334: 0.05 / 5.25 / 7.14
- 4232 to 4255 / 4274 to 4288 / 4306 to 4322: 0.06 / 5.19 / 6.85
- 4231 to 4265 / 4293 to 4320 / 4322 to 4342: 0.02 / 5.21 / 7.49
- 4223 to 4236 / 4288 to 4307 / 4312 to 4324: 0.02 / 4.94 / 6.89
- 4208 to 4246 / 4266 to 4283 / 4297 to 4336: 0.12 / 5.09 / 6.93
